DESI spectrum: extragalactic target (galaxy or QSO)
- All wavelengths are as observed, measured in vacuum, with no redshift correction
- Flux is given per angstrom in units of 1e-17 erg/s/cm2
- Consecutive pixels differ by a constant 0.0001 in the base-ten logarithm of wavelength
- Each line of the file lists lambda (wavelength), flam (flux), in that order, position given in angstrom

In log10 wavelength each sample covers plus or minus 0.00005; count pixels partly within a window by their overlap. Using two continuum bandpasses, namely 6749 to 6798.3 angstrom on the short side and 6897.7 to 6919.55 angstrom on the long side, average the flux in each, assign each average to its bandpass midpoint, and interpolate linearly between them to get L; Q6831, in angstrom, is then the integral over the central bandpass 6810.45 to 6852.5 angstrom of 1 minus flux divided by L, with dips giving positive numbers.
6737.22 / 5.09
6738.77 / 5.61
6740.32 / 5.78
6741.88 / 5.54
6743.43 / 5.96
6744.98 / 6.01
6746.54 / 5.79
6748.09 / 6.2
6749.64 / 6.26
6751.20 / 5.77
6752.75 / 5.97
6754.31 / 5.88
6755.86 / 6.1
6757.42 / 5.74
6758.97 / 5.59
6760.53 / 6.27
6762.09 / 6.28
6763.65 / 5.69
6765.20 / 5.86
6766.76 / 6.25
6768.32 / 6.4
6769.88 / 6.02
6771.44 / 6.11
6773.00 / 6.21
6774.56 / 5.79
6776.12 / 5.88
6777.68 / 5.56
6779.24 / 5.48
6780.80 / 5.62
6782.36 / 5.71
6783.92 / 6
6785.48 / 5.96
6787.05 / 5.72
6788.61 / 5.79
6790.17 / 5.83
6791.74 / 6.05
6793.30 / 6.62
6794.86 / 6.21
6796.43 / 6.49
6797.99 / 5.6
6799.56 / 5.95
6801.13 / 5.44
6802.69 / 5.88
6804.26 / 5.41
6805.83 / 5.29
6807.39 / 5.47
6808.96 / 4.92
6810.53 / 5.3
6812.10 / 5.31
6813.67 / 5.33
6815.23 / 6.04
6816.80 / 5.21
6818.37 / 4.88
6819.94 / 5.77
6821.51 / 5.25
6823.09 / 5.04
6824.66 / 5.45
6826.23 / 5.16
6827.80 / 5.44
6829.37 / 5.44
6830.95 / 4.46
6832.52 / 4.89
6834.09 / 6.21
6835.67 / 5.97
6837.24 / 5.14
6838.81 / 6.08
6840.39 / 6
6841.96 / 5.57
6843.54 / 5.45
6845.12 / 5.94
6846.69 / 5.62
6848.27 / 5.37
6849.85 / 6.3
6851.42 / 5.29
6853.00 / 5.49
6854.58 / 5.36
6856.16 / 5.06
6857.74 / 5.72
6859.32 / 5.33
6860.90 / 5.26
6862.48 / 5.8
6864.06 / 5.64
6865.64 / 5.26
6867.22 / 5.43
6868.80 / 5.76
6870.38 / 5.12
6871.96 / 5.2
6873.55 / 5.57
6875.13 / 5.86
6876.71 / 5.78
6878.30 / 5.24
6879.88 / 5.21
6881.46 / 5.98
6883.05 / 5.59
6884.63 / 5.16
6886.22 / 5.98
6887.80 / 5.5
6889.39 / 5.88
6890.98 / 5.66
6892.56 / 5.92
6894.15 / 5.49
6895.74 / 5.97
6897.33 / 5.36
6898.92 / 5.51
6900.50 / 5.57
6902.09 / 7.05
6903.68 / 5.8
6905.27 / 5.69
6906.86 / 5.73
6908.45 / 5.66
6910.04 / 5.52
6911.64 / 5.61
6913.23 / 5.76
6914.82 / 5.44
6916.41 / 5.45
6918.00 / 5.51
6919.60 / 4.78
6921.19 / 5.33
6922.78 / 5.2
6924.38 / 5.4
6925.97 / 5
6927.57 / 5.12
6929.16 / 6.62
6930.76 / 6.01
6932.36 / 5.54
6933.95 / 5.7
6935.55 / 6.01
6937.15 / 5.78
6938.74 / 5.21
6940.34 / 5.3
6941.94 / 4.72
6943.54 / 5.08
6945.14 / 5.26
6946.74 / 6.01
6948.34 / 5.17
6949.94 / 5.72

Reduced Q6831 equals 2.6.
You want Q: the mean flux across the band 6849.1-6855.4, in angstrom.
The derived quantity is 5.6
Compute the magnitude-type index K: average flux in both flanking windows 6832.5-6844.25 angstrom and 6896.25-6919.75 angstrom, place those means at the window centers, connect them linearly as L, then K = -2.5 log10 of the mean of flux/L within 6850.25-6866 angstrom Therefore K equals 0.049 mag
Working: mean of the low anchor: 5.72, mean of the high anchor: 5.66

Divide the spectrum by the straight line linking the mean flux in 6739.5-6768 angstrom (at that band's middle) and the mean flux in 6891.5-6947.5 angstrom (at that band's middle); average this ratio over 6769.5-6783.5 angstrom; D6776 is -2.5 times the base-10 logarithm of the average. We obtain 0.01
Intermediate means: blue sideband 5.95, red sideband 5.57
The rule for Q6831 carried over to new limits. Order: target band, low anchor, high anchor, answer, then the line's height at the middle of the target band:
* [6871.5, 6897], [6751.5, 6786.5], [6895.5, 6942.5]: 0.1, 5.66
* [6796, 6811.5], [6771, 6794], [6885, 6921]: 0.8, 5.84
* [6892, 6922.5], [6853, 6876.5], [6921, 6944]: -0.9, 5.47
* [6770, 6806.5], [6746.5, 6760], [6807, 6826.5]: -1.7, 5.6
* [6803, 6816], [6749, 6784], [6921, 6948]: 0.9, 5.82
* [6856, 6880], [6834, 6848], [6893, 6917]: 1.1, 5.73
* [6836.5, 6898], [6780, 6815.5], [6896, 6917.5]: 1.5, 5.72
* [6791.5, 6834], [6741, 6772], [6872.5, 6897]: 2.5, 5.83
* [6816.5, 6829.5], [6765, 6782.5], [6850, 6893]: 1.0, 5.72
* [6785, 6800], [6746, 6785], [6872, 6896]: -0.4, 5.87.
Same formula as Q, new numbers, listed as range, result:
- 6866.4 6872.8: 5.38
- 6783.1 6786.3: 5.97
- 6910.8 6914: 5.67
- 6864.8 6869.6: 5.49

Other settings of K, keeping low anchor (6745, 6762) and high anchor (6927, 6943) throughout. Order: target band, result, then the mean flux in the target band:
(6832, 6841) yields 0.012 mag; 5.73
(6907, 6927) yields 0.047 mag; 5.4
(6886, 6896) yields -0.011 mag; 5.75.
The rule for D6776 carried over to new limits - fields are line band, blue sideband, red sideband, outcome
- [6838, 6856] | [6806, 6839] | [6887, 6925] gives -0.04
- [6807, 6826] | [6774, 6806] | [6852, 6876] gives 0.07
